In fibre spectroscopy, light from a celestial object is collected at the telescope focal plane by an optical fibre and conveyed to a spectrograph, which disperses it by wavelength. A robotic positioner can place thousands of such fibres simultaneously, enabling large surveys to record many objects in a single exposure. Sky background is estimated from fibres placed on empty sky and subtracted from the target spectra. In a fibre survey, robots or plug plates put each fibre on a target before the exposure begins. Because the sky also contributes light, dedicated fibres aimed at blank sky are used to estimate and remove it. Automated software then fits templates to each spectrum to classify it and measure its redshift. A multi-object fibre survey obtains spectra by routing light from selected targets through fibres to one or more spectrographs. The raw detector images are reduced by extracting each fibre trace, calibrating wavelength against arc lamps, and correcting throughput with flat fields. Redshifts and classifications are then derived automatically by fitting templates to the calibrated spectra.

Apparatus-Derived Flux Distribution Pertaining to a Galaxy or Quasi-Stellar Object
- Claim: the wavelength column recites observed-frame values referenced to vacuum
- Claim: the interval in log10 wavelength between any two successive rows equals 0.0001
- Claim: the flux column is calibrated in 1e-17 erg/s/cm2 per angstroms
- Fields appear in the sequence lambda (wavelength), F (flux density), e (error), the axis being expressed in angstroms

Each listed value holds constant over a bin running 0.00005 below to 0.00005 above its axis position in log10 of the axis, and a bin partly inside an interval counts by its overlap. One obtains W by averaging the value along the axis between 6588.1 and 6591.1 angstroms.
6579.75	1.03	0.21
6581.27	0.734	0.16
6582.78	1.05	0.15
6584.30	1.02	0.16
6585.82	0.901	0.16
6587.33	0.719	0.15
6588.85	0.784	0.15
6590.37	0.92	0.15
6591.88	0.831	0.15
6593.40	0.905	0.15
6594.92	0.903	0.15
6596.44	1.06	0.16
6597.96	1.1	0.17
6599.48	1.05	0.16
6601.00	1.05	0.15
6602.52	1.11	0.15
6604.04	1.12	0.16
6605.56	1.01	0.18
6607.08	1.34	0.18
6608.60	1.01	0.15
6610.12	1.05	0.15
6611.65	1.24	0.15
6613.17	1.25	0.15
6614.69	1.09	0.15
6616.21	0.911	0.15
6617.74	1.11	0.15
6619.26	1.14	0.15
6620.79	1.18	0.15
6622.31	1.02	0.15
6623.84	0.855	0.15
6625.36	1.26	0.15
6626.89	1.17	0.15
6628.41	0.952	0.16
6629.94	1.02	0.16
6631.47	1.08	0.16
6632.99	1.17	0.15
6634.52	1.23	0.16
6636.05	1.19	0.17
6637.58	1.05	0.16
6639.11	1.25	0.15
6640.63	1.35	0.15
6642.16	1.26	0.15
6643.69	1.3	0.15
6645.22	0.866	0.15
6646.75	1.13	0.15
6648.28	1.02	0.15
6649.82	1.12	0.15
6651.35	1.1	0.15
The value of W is 0.851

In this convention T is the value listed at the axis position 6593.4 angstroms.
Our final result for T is 0.905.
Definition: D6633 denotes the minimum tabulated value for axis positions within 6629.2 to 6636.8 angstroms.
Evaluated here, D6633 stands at 1.02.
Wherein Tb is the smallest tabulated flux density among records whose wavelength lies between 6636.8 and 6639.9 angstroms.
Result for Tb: 1.05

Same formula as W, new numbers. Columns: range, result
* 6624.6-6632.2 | 1.1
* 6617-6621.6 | 1.14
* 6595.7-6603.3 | 1.07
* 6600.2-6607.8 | 1.12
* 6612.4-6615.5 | 1.17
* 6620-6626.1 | 1.08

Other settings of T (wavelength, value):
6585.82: 0.901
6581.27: 0.734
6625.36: 1.26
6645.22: 0.866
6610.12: 1.05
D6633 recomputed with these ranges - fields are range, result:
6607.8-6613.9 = 1.01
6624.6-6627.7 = 1.17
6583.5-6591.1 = 0.719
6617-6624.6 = 0.855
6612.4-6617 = 0.911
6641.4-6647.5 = 0.866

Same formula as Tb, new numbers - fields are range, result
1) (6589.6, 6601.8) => 0.831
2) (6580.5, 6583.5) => 0.734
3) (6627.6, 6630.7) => 0.952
